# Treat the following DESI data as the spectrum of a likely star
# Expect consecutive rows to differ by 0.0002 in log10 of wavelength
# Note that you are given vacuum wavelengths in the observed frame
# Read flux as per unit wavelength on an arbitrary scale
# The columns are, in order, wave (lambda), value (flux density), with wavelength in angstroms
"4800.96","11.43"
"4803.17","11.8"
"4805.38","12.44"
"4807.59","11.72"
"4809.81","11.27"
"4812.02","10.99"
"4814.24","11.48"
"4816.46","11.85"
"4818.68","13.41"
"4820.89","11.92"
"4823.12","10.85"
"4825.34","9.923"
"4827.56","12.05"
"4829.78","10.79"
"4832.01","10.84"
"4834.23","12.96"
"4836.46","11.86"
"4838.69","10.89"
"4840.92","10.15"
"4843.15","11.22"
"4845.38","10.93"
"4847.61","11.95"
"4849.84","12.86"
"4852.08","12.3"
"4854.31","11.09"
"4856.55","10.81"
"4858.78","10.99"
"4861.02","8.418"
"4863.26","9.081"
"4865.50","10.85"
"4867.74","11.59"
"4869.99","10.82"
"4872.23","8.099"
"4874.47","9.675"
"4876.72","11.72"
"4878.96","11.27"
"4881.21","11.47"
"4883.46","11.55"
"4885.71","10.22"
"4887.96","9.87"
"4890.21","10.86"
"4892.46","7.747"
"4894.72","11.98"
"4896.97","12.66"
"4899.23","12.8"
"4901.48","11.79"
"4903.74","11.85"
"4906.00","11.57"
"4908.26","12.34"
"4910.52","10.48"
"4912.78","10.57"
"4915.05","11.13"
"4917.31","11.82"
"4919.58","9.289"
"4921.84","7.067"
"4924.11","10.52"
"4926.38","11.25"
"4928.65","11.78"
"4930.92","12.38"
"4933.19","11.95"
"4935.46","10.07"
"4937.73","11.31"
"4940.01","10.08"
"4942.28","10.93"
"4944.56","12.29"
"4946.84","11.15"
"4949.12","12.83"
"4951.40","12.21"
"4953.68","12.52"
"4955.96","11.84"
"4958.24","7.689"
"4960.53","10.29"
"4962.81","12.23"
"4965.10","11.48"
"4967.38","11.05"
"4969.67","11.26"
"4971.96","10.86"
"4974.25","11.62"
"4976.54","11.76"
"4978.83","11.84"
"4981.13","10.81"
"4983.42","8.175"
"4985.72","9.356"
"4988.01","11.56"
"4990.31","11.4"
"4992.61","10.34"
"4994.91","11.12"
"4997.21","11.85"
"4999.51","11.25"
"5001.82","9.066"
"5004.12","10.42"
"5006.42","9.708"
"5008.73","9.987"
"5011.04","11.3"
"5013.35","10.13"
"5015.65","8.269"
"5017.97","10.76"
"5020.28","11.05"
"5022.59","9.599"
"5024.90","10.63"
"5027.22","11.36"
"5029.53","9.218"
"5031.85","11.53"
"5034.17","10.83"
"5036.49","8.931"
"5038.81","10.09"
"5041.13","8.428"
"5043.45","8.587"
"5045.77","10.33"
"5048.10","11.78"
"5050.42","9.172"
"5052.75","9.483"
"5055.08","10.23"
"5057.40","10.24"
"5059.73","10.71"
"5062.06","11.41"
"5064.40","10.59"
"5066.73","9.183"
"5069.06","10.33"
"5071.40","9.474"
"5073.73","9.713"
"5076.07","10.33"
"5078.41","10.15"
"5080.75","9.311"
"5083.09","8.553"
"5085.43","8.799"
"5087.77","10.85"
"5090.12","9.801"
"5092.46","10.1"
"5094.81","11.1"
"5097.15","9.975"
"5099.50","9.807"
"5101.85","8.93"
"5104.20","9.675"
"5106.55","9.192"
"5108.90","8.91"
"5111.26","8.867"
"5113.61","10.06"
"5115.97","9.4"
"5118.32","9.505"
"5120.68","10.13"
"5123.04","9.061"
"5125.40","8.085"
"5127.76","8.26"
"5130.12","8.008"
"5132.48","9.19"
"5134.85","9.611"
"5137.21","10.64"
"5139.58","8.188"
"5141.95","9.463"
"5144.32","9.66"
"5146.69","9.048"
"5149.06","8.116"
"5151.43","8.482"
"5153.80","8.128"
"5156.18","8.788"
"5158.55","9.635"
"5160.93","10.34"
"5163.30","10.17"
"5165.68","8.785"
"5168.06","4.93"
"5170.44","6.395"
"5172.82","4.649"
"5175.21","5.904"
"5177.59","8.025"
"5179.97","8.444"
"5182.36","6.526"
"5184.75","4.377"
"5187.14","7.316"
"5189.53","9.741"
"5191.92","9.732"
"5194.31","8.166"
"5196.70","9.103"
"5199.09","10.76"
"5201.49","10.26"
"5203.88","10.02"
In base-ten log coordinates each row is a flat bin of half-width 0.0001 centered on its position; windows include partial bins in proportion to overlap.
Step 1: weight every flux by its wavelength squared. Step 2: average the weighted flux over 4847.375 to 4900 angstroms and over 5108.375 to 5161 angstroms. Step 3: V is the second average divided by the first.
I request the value 0.93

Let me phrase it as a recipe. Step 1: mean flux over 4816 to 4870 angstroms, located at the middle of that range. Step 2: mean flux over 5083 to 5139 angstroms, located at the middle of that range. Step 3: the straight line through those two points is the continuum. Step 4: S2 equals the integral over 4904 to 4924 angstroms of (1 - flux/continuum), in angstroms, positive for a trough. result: 0.3 angstroms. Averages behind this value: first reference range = 11.2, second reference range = 9.44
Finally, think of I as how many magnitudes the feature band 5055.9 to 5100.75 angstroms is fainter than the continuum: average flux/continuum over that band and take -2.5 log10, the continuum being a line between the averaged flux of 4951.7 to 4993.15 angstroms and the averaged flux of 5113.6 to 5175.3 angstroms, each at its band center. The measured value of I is -0.06 mag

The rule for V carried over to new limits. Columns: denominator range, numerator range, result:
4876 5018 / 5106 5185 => 0.84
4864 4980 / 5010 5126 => 0.95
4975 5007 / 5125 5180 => 0.84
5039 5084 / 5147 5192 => 0.82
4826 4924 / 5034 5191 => 0.91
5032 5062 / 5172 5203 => 0.84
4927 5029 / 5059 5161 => 0.92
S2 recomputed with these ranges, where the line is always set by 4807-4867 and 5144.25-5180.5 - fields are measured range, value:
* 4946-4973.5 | -3.5 angstroms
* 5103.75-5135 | -2.4 angstroms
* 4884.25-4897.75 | 0.2 angstroms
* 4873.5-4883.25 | -0.2 angstroms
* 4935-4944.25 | -0.5 angstroms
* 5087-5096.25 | -1.8 angstroms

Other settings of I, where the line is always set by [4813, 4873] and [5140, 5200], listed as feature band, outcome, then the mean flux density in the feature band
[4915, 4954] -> -0.08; 11.1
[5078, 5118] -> -0.09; 9.6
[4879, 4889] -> -0.01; 10.8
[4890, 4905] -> -0.08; 11.4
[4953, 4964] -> -0.08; 10.8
